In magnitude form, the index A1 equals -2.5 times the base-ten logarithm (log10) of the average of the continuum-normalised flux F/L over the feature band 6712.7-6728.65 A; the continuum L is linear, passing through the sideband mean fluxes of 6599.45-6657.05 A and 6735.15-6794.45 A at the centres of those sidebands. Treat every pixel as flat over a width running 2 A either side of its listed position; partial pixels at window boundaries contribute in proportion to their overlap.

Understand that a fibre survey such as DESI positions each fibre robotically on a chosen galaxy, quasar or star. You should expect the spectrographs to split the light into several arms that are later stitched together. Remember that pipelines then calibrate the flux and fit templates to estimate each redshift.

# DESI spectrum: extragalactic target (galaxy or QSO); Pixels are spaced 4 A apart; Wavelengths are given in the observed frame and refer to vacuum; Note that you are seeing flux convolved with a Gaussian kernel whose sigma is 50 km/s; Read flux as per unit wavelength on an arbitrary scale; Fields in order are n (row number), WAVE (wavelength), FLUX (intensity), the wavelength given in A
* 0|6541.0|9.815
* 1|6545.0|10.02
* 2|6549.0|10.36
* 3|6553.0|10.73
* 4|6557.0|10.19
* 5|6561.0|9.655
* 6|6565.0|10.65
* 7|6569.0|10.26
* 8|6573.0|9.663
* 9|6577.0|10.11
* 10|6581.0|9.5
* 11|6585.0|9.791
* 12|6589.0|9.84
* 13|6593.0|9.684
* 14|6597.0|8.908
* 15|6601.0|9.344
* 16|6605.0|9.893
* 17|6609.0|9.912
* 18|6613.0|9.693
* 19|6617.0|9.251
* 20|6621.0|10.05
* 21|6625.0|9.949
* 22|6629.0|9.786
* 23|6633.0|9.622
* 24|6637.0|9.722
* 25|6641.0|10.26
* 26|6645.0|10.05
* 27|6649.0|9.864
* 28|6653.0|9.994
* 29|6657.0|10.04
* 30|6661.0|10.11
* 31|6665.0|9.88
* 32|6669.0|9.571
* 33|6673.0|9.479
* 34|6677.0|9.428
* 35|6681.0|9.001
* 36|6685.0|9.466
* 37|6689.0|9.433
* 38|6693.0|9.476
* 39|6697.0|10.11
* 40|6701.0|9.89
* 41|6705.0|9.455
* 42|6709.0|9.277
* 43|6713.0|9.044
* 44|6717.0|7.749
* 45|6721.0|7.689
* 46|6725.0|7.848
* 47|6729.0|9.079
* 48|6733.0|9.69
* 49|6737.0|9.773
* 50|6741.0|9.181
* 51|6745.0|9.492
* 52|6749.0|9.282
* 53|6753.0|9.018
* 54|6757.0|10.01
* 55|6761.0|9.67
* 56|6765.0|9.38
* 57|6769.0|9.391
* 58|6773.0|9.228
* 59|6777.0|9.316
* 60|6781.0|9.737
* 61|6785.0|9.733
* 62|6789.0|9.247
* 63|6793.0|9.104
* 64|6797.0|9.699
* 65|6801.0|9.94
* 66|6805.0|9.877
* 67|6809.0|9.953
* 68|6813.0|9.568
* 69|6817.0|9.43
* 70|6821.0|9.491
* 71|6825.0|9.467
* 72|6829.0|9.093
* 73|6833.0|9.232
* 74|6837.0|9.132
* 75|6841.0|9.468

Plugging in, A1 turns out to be 0.18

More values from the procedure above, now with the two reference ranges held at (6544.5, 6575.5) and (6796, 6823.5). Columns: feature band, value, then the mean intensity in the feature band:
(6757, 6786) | 0.029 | 9.52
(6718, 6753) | 0.102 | 8.97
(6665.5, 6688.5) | 0.061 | 9.42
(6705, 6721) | 0.145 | 8.66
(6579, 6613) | 0.056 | 9.61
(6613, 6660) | 0.019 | 9.87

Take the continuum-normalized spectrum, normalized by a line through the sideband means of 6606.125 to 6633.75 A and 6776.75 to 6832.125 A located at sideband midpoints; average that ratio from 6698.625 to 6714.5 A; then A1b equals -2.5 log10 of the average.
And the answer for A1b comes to 0.02 mag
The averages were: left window 9.76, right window 9.55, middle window 9.44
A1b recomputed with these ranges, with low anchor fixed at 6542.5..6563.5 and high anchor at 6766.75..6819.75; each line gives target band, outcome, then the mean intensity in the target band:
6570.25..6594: 0.04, 9.78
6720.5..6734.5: 0.13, 8.63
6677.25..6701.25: 0.03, 9.53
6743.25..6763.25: 0.02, 9.49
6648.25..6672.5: 0.00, 9.89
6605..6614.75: 0.02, 9.82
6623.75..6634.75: 0.02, 9.78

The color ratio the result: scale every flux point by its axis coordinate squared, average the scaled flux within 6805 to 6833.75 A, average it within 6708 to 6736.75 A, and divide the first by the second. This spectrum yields 1.1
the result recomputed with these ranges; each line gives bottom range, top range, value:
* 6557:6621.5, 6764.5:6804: 1.03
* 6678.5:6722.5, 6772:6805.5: 1.07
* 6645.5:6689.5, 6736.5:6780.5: 1.00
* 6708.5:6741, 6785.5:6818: 1.12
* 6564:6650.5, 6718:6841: 1.00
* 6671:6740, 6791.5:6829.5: 1.08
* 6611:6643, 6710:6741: 0.92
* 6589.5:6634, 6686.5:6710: 1.02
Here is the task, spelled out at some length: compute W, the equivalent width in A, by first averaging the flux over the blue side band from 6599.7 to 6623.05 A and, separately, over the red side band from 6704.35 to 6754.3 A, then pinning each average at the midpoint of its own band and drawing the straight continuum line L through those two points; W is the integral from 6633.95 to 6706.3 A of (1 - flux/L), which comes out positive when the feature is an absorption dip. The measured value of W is -3.16 A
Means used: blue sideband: 9.7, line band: 9.74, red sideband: 8.95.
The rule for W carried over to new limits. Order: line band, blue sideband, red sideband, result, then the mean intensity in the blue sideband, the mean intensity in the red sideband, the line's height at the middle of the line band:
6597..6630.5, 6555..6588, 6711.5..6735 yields -0.43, 9.97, 8.51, 9.56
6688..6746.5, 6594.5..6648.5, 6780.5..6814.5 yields 3.31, 9.73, 9.65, 9.69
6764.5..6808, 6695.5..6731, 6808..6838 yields -1.37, 8.89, 9.41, 9.24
